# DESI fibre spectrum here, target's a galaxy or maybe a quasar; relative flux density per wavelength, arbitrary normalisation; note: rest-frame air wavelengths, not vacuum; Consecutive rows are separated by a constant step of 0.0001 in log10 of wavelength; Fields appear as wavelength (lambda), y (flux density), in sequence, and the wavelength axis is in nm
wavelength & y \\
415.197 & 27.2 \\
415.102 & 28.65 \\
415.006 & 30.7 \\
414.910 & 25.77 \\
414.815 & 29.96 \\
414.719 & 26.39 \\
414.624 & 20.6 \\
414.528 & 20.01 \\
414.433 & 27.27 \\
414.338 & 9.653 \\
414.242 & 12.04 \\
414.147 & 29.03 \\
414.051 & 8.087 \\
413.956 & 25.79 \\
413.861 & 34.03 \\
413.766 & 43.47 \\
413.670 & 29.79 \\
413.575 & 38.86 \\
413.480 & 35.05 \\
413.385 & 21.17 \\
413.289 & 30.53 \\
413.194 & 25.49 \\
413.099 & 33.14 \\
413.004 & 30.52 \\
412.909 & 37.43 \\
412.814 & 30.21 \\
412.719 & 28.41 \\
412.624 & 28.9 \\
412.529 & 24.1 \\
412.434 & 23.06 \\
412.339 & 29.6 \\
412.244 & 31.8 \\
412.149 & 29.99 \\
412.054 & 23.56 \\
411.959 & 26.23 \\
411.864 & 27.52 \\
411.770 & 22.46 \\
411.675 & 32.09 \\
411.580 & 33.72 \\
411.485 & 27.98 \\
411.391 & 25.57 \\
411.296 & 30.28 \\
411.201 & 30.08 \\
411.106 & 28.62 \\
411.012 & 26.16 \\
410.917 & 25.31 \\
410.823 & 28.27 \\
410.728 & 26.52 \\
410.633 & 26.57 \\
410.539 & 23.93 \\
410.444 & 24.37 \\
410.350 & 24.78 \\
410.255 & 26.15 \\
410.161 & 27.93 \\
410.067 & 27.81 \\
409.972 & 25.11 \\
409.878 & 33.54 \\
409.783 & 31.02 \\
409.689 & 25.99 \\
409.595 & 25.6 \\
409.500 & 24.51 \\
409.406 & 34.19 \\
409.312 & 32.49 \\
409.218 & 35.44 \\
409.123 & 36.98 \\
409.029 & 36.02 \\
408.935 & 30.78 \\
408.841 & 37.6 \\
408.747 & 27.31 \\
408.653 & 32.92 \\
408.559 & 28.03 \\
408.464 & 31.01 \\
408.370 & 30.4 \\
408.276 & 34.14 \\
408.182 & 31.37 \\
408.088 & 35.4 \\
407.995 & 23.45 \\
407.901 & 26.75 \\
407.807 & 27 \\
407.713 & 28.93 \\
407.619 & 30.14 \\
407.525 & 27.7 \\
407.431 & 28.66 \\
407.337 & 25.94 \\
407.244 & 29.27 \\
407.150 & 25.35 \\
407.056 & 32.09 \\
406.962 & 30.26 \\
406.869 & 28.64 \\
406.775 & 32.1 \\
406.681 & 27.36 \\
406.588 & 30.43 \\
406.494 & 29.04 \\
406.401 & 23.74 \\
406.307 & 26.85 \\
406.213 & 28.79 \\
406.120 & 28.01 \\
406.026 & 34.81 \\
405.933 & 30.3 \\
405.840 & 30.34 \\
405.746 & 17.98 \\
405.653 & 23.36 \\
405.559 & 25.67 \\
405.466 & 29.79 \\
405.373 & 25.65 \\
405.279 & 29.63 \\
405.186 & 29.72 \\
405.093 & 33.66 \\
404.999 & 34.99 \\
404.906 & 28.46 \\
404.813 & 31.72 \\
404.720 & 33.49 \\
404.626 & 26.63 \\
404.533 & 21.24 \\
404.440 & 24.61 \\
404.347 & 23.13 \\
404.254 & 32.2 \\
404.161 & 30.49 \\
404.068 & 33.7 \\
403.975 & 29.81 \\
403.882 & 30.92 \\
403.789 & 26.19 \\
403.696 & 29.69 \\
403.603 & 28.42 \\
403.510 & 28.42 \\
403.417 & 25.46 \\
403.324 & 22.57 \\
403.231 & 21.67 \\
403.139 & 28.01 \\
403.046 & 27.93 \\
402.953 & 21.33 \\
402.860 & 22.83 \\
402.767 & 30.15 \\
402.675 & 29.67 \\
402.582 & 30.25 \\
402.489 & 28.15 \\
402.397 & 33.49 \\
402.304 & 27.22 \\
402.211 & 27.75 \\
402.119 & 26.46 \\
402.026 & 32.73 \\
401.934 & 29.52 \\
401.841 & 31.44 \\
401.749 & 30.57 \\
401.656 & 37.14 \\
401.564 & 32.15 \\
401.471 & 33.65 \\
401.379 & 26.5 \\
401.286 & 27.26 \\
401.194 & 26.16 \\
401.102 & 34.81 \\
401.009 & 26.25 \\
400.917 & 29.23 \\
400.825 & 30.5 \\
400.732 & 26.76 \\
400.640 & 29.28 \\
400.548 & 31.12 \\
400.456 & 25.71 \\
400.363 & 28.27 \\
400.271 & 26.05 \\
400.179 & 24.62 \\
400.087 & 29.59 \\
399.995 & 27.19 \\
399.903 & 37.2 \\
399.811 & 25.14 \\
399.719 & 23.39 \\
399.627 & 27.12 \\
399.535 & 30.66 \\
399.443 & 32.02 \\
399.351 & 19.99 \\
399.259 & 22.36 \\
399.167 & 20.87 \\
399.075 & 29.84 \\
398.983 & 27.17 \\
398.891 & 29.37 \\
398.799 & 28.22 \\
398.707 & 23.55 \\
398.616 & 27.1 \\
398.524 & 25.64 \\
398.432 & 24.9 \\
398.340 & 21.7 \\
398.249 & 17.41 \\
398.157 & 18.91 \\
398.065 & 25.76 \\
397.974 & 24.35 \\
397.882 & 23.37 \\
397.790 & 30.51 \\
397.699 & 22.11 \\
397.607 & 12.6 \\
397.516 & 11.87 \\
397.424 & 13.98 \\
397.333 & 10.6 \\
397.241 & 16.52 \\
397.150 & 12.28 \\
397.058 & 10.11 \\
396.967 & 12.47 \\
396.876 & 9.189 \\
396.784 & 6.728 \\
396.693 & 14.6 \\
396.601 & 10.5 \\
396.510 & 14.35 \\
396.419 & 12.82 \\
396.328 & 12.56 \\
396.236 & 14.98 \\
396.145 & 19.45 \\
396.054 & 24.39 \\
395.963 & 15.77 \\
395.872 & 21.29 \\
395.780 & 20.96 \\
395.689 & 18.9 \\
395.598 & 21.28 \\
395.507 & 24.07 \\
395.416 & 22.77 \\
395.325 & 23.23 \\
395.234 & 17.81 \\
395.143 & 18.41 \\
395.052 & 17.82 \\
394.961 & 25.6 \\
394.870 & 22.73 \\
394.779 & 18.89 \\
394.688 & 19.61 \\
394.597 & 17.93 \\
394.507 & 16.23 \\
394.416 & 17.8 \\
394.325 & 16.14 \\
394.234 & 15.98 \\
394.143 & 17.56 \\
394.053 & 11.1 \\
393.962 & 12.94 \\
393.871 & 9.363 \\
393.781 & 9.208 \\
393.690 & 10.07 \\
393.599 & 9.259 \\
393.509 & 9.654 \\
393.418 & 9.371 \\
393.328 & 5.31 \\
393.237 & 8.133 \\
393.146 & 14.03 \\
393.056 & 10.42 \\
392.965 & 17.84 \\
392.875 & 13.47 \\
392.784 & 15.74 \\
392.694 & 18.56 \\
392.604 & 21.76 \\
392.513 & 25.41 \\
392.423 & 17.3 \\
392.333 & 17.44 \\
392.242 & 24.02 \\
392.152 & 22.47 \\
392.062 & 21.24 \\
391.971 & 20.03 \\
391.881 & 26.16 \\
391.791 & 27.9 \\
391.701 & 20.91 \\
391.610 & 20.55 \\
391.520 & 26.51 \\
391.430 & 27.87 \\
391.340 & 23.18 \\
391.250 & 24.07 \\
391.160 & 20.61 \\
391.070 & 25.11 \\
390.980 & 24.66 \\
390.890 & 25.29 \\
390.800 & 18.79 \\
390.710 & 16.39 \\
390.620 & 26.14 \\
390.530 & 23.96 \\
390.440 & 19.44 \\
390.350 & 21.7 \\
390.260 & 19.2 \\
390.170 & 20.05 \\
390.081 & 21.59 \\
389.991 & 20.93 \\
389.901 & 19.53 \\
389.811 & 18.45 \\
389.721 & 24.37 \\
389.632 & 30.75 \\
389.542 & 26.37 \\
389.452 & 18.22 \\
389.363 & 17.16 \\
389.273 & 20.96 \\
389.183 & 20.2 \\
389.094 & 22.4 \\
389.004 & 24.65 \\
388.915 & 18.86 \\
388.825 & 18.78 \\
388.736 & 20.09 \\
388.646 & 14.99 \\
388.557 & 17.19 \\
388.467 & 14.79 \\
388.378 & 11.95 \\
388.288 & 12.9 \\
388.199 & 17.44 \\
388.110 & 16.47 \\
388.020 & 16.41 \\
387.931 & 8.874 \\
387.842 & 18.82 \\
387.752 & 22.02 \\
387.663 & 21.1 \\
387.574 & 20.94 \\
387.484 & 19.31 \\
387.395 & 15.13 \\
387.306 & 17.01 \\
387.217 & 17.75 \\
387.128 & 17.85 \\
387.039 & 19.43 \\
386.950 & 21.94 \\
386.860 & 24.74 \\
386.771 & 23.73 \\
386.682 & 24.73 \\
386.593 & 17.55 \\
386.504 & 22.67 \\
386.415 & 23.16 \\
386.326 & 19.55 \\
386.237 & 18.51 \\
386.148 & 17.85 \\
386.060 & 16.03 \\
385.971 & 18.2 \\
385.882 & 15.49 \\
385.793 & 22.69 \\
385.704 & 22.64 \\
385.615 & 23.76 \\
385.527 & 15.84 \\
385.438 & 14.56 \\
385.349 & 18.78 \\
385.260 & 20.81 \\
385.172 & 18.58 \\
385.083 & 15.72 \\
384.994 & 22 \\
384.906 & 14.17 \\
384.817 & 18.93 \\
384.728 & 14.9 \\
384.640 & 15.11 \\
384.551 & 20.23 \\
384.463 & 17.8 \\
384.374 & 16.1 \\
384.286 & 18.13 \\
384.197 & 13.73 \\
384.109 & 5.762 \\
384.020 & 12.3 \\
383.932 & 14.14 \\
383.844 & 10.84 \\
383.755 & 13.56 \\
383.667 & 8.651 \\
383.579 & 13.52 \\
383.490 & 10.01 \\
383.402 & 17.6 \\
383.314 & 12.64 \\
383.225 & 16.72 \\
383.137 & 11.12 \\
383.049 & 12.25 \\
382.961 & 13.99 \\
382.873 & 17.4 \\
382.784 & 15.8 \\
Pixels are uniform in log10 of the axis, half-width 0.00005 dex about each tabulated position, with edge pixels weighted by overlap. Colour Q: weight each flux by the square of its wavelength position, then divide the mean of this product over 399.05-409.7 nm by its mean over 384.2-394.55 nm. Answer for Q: 1.66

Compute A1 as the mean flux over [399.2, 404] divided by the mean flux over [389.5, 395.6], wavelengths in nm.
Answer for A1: 1.5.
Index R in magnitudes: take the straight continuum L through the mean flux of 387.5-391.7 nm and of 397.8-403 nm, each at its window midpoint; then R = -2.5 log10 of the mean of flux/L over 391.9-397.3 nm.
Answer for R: 0.41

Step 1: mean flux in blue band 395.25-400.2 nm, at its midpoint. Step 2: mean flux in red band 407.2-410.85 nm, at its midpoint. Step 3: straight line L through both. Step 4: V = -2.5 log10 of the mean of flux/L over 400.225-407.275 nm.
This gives -0.134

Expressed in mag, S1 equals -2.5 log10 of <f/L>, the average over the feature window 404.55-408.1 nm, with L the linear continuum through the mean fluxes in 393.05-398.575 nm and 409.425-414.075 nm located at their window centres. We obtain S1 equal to -0.18 mag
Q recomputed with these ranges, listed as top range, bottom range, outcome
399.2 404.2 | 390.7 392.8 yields 1.34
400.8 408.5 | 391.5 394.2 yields 1.87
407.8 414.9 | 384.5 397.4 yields 1.71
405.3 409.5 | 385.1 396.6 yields 1.70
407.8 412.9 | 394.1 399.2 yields 1.62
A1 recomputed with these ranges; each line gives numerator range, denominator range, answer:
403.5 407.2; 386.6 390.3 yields 1.48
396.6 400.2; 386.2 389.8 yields 1.11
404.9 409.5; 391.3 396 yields 1.65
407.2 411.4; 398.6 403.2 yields 1.03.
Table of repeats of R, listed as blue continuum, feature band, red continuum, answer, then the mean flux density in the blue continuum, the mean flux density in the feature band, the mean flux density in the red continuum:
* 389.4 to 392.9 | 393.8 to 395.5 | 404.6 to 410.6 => 0.299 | 22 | 17.9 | 29.2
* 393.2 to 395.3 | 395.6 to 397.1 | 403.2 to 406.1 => 0.147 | 14.8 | 15.1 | 28.2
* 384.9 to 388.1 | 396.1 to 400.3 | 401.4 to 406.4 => 0.223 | 19.2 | 20.9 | 28.6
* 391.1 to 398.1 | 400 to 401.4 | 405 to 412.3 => -0.246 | 17.5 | 28.1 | 28.9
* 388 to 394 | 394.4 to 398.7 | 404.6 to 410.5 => 0.213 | 18.9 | 18.4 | 29.3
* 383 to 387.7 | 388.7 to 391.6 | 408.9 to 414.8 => -0.150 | 17.3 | 22.1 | 27.9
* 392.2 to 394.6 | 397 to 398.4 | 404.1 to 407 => 0.078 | 14.4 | 18.2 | 28.5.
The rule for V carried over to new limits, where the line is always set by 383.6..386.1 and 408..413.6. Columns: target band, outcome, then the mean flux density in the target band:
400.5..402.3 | -0.21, 29.9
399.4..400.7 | -0.18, 28.4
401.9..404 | -0.10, 27.7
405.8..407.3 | -0.08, 29.2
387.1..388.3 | 0.02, 17.4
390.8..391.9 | -0.22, 24.1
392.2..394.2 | 0.41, 14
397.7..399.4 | -0.06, 24.4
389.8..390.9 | -0.09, 20.8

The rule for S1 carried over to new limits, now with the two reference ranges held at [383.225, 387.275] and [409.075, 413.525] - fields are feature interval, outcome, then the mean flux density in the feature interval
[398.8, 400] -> -0.16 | 27.1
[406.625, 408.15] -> -0.07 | 28.7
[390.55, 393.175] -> -0.06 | 21.2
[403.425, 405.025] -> -0.14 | 28.9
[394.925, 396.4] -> 0.11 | 19.8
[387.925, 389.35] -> 0.08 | 17.5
